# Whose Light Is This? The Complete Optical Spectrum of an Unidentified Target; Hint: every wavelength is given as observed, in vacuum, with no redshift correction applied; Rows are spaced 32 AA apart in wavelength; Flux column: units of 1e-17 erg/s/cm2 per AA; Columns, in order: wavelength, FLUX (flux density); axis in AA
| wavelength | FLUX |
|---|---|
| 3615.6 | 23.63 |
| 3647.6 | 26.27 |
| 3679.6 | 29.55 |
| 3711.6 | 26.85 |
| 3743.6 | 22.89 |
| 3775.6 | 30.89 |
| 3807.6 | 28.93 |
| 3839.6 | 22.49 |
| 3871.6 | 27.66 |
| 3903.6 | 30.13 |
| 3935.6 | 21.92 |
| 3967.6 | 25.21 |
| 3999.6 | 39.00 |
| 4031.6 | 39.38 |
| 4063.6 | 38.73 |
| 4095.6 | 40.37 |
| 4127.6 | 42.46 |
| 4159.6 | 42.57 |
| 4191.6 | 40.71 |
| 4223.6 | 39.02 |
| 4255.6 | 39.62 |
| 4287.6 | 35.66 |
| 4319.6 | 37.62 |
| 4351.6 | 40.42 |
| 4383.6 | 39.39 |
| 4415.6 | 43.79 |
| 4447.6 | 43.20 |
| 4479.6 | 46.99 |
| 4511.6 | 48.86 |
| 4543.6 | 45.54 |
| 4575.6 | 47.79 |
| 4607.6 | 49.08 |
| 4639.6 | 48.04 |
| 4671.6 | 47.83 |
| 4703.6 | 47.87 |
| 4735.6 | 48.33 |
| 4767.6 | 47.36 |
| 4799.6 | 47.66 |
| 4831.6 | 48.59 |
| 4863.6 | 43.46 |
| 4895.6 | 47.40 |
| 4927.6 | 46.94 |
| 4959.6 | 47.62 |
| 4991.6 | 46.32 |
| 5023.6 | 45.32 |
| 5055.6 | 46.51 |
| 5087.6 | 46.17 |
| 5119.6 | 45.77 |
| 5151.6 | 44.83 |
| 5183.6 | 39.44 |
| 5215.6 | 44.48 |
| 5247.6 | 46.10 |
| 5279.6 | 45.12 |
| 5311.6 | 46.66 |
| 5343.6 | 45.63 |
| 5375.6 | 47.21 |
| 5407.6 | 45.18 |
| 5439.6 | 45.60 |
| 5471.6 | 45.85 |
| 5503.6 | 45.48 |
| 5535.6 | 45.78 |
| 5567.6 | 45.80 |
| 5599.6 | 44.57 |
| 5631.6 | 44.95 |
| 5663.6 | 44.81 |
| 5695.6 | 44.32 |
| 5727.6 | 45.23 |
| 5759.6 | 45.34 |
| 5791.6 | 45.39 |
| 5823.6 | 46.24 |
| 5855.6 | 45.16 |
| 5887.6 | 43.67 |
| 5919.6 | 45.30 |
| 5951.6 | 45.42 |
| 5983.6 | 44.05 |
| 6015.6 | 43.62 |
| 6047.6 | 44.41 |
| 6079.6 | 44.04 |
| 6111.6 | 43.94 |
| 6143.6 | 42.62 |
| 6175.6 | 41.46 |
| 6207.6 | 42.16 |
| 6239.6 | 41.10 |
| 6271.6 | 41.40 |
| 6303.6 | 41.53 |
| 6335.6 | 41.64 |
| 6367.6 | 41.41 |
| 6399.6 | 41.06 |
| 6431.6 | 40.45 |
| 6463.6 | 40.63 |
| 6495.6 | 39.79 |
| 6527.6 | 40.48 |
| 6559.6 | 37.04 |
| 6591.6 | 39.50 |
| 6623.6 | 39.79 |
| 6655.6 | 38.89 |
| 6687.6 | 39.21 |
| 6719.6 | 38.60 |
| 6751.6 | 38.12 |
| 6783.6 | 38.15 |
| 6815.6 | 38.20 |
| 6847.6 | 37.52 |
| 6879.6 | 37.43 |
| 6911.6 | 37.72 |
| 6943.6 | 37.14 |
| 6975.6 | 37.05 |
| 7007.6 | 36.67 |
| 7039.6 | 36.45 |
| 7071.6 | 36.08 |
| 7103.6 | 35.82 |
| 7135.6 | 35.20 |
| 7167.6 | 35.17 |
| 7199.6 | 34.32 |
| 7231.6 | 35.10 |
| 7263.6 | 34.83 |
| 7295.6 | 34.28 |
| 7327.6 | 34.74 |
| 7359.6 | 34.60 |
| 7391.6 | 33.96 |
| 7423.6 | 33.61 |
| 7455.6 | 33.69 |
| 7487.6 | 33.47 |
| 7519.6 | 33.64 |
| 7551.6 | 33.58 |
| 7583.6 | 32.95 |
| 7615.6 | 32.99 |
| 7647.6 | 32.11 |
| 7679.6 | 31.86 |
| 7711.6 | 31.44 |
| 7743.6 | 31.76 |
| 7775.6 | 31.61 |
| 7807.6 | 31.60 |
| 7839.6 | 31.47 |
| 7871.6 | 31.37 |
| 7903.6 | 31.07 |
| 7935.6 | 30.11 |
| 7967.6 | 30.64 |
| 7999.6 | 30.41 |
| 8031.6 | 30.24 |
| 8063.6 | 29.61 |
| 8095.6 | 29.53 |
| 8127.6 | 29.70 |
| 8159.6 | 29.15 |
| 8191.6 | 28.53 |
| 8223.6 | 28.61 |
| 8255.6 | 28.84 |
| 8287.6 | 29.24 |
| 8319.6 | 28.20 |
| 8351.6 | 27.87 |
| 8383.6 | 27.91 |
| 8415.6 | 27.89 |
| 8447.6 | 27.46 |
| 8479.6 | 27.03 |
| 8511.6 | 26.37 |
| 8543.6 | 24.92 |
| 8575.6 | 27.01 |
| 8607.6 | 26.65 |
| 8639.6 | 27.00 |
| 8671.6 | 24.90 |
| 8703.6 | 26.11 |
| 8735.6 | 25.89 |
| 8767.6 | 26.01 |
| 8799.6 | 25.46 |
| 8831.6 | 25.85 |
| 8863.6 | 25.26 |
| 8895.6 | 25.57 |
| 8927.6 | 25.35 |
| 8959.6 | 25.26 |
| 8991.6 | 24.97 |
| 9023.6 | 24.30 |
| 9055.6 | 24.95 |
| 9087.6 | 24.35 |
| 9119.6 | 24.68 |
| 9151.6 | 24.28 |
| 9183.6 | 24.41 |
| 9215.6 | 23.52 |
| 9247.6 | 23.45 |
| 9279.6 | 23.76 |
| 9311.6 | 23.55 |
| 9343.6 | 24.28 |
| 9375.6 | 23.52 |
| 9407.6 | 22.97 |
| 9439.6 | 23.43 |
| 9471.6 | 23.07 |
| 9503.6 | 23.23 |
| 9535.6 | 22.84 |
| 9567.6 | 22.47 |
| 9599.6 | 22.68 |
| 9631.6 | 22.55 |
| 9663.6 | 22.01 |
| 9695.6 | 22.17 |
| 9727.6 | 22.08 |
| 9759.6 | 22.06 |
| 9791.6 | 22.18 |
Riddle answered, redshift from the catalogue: 0.000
